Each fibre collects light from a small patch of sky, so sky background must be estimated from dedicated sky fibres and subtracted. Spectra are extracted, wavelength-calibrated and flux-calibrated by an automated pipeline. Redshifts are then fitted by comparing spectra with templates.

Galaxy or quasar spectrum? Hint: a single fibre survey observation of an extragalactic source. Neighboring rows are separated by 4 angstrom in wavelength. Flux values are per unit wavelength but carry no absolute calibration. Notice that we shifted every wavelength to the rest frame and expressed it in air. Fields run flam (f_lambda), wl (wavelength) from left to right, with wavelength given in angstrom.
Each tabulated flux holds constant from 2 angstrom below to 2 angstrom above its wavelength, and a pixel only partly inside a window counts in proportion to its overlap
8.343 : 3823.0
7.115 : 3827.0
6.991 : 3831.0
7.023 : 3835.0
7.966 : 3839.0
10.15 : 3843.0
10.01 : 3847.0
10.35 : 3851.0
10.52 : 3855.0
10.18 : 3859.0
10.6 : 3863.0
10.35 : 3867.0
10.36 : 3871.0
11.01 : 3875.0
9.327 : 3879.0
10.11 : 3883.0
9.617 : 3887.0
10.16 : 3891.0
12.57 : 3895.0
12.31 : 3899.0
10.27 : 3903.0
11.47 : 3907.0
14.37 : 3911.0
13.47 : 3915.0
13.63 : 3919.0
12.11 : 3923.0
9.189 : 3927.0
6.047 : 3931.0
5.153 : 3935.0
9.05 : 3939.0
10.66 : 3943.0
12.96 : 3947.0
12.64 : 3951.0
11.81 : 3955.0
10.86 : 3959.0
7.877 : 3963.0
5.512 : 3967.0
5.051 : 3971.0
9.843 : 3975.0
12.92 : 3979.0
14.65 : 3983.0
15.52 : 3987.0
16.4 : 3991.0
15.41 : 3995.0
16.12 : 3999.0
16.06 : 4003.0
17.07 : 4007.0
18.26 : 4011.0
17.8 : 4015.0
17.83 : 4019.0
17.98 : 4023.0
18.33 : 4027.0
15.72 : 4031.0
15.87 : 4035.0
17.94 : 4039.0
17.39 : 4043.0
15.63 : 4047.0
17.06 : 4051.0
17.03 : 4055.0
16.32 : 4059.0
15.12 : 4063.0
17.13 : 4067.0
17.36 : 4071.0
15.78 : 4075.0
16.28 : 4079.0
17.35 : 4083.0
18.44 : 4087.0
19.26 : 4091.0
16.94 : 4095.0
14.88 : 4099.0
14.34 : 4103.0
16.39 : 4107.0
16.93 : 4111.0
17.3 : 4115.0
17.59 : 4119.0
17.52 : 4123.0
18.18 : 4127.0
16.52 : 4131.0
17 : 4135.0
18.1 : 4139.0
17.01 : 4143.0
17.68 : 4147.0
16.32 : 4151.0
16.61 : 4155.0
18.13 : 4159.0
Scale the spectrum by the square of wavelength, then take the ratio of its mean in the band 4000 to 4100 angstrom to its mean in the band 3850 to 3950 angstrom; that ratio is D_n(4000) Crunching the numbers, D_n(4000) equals 1.7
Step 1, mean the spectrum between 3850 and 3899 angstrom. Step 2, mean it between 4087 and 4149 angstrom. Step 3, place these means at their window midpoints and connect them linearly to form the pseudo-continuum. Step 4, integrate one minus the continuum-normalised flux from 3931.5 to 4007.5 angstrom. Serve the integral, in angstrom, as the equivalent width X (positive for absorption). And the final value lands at 8.8 angstrom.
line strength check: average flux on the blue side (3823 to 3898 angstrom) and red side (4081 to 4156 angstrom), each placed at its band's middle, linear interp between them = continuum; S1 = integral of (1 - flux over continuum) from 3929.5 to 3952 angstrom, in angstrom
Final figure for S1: 5.03 angstrom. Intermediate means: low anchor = 9.69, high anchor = 17.1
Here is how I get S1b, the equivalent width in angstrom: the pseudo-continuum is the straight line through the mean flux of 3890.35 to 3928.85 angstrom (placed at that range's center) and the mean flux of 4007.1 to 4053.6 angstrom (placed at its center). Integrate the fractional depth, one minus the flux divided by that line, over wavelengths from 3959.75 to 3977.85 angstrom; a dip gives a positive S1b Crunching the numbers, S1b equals 8.7 angstrom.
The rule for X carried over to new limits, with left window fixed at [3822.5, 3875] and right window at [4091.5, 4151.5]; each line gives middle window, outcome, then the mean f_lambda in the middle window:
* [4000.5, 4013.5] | -3.20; 17.1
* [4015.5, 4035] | -4.24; 17.3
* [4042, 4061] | -2.14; 16.6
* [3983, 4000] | -3.08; 15.7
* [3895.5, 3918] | -3.09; 12.4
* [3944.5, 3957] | -0.25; 12.4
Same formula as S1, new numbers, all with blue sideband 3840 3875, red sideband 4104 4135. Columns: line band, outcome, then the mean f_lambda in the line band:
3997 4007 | -1.59 angstrom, 16.3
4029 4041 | -1.29 angstrom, 16.5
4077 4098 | -1.62 angstrom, 17.5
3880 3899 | 0.69 angstrom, 10.7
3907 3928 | -1.38 angstrom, 12.6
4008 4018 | -2.50 angstrom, 17.9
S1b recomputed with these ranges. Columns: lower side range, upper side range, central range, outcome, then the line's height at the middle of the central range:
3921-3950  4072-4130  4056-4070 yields -1.0 angstrom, 15.2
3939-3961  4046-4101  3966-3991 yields 3.1 angstrom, 12.7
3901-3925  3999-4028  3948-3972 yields 8.9 angstrom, 14.9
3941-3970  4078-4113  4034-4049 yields -2.7 angstrom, 14.2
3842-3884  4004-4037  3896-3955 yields 9.0 angstrom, 13.1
